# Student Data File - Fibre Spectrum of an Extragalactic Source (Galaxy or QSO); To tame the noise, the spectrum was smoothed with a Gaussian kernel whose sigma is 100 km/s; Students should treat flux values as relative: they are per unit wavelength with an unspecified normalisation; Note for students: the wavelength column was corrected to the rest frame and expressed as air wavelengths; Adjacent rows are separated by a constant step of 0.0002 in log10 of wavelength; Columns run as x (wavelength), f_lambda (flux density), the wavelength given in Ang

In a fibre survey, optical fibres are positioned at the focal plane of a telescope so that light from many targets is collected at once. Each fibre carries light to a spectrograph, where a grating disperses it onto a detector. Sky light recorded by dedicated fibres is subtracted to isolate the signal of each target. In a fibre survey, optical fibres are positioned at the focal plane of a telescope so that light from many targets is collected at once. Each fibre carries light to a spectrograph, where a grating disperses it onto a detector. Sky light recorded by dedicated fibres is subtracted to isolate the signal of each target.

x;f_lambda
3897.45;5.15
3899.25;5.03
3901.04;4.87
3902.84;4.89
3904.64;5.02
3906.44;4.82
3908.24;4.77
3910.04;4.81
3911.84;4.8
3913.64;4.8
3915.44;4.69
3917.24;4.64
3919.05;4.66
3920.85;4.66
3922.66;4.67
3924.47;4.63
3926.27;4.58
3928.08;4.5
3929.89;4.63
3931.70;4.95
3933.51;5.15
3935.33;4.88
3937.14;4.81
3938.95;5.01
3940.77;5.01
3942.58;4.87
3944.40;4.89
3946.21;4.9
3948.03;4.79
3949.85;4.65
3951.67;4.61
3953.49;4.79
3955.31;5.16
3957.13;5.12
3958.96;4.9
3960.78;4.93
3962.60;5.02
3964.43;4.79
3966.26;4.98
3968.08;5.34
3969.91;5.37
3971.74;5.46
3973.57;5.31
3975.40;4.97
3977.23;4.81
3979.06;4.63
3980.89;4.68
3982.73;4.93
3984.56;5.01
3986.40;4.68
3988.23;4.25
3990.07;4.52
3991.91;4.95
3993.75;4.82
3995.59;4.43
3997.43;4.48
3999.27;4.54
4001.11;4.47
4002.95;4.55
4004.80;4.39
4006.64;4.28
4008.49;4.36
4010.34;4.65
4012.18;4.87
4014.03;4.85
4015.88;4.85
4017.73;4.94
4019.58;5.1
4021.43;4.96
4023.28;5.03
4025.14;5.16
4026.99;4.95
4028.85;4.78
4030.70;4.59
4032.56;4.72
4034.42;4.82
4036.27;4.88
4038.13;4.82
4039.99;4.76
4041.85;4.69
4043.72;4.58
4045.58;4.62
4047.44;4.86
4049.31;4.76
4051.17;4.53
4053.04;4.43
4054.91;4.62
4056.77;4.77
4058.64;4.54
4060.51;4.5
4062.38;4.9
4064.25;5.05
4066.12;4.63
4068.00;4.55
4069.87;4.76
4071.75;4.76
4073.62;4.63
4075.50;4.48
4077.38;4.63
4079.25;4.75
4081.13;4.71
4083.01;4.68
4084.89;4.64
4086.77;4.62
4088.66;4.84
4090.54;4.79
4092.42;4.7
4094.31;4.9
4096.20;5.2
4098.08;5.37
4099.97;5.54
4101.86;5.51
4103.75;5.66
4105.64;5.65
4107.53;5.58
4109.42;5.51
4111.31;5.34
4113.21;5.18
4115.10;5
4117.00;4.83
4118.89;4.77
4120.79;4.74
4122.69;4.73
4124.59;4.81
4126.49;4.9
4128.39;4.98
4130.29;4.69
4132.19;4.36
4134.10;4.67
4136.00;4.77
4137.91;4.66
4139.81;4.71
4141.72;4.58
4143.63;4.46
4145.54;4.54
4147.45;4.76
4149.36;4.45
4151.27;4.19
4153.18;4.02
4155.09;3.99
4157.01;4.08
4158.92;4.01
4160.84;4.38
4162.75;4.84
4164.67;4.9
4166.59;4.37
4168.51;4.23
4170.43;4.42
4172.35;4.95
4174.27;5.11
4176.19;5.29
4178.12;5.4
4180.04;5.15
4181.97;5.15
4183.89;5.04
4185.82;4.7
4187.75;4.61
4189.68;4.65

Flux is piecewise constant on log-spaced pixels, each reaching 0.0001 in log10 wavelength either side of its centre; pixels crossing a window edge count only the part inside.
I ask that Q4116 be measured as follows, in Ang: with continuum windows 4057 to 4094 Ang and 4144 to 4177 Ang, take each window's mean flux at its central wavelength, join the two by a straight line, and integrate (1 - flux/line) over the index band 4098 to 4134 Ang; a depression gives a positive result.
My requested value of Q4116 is -3.8 Ang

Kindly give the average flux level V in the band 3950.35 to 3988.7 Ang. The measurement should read 4.95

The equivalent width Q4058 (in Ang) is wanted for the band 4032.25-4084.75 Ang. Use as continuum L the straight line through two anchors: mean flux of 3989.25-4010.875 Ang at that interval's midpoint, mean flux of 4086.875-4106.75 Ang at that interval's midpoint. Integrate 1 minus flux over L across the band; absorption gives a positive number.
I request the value 2.5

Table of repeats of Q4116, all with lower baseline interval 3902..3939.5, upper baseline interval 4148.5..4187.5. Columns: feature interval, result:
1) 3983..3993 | 0.1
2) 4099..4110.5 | -2.2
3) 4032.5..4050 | -0.2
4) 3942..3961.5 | -0.5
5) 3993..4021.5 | 0.5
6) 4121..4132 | -0.3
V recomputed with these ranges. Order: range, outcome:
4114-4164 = 4.58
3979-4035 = 4.72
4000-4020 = 4.65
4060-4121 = 4.96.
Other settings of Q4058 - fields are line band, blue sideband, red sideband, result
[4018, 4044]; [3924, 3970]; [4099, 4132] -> 0.8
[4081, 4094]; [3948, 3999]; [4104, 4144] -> 0.5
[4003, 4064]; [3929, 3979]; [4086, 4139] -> 3.0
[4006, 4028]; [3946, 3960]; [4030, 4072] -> -0.4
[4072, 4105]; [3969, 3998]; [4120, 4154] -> -1.7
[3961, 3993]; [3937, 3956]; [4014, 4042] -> -0.4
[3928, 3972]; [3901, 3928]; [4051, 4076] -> -2.0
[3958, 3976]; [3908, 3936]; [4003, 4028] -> -1.3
